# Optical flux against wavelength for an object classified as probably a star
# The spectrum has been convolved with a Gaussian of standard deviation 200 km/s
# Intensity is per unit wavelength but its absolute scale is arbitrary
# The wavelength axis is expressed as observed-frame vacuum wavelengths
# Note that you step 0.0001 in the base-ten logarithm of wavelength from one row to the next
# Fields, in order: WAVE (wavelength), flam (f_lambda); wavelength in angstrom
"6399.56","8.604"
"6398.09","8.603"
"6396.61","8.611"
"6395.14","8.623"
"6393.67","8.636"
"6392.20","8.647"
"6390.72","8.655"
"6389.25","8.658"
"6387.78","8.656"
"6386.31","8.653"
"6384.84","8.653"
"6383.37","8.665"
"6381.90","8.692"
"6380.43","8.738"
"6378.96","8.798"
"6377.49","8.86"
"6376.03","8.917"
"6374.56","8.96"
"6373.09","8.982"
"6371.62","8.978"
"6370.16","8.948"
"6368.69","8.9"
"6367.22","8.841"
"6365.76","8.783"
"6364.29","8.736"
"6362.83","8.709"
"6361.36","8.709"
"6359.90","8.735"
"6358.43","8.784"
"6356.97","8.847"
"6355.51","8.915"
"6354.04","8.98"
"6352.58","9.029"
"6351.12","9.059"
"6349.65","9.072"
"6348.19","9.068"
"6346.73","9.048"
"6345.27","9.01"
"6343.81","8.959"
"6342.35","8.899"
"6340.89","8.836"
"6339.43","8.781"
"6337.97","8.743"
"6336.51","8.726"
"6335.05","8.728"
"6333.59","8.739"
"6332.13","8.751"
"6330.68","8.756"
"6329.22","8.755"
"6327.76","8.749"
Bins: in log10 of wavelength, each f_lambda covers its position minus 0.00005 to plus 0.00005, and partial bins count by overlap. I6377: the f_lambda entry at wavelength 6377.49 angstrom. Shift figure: 8.86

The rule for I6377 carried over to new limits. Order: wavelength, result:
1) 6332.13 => 8.751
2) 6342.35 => 8.899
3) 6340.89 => 8.836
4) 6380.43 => 8.738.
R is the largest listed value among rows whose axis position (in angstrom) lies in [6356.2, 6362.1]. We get 8.847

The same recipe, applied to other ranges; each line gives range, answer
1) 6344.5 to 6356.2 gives 9.072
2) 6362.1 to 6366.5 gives 8.783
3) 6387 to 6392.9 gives 8.658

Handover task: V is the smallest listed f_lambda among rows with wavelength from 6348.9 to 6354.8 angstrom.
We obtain 8.98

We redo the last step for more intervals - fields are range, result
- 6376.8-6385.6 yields 8.653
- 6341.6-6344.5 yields 8.899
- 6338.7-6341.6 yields 8.781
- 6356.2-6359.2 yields 8.784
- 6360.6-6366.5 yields 8.709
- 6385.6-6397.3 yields 8.611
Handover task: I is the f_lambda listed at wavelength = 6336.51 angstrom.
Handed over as 8.726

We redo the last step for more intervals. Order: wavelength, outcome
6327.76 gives 8.749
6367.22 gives 8.841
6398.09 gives 8.603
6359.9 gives 8.735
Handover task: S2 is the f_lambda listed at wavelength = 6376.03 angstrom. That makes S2 8.917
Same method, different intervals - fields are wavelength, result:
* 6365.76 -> 8.783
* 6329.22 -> 8.755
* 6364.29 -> 8.736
